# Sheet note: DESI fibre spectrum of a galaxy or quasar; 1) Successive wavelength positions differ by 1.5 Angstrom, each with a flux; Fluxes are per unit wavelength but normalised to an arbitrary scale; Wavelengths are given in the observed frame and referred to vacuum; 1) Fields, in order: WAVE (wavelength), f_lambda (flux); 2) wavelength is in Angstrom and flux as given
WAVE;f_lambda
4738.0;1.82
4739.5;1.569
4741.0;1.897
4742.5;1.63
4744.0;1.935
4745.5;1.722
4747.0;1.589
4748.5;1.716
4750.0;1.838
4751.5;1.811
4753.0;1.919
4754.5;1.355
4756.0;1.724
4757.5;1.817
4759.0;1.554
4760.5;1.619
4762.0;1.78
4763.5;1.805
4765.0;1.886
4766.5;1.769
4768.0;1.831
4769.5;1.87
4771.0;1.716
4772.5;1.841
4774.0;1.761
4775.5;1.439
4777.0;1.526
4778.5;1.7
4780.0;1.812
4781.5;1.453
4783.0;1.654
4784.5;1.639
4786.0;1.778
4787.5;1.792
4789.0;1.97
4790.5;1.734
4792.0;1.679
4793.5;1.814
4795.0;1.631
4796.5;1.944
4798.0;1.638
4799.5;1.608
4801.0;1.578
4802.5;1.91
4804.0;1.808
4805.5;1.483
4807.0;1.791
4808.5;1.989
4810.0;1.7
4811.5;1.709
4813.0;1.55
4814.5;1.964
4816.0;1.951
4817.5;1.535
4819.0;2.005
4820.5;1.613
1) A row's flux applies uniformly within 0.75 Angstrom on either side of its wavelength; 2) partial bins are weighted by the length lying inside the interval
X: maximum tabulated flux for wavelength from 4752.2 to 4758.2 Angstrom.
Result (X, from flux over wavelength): 1.919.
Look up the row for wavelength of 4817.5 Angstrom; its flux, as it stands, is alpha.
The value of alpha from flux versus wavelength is 1.535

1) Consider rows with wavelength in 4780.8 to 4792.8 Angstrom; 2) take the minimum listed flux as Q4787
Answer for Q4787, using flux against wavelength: 1.453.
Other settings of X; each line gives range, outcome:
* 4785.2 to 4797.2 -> 1.97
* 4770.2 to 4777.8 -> 1.841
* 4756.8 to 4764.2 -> 1.817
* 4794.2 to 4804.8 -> 1.944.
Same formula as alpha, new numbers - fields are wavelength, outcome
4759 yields 1.554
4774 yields 1.761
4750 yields 1.838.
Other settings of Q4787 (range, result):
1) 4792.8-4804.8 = 1.578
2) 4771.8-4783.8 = 1.439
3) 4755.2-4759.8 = 1.554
